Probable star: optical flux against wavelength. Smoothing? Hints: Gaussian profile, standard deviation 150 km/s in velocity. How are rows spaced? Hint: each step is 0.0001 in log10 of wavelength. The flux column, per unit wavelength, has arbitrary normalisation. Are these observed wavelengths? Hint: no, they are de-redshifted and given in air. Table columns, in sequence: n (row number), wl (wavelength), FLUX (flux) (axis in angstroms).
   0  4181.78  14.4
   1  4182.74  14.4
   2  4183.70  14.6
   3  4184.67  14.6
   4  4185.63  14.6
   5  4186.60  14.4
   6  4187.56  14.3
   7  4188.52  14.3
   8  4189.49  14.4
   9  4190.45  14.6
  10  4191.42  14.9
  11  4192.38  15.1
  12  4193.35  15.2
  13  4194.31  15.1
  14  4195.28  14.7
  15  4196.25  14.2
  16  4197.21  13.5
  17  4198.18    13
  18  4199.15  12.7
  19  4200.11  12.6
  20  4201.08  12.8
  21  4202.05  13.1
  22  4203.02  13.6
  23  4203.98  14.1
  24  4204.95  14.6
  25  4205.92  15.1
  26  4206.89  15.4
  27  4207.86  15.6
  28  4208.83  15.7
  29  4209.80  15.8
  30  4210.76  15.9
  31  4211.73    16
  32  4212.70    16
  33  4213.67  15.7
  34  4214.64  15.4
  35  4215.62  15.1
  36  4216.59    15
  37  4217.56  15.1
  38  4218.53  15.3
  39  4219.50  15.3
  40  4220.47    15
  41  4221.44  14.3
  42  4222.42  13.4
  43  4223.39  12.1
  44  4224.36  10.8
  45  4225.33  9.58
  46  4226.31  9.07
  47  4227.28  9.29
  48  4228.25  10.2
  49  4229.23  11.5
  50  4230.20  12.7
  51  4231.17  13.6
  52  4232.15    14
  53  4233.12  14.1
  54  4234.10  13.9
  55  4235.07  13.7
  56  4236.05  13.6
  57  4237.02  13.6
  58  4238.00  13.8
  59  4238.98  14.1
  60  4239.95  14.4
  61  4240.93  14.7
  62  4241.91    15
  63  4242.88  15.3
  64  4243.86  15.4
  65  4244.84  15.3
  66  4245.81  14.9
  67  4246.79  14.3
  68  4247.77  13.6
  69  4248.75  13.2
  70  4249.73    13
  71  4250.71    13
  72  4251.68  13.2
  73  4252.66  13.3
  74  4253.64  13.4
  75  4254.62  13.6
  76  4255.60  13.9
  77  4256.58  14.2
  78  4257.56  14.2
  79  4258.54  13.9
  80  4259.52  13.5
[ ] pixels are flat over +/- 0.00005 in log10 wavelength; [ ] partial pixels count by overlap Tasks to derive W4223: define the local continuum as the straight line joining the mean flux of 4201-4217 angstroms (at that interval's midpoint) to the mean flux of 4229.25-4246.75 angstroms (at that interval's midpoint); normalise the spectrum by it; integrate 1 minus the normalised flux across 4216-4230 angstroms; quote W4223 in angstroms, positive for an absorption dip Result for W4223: 2.0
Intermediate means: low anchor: 15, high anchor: 14.2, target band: 12.6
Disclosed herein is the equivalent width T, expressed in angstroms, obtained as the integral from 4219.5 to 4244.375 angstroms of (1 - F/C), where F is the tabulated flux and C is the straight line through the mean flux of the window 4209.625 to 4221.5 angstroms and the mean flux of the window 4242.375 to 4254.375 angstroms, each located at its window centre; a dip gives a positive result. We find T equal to 2.62 angstroms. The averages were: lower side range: 15.4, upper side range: 14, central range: 13.1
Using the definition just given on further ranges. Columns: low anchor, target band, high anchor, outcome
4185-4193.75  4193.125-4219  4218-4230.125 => -2.4 angstroms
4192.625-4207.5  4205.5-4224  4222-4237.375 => -2.8 angstroms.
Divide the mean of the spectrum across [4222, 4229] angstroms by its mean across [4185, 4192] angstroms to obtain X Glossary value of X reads 0.7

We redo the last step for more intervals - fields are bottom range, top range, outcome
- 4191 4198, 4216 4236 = 0.89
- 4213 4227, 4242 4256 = 1.03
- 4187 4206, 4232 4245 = 1.02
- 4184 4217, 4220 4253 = 0.91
